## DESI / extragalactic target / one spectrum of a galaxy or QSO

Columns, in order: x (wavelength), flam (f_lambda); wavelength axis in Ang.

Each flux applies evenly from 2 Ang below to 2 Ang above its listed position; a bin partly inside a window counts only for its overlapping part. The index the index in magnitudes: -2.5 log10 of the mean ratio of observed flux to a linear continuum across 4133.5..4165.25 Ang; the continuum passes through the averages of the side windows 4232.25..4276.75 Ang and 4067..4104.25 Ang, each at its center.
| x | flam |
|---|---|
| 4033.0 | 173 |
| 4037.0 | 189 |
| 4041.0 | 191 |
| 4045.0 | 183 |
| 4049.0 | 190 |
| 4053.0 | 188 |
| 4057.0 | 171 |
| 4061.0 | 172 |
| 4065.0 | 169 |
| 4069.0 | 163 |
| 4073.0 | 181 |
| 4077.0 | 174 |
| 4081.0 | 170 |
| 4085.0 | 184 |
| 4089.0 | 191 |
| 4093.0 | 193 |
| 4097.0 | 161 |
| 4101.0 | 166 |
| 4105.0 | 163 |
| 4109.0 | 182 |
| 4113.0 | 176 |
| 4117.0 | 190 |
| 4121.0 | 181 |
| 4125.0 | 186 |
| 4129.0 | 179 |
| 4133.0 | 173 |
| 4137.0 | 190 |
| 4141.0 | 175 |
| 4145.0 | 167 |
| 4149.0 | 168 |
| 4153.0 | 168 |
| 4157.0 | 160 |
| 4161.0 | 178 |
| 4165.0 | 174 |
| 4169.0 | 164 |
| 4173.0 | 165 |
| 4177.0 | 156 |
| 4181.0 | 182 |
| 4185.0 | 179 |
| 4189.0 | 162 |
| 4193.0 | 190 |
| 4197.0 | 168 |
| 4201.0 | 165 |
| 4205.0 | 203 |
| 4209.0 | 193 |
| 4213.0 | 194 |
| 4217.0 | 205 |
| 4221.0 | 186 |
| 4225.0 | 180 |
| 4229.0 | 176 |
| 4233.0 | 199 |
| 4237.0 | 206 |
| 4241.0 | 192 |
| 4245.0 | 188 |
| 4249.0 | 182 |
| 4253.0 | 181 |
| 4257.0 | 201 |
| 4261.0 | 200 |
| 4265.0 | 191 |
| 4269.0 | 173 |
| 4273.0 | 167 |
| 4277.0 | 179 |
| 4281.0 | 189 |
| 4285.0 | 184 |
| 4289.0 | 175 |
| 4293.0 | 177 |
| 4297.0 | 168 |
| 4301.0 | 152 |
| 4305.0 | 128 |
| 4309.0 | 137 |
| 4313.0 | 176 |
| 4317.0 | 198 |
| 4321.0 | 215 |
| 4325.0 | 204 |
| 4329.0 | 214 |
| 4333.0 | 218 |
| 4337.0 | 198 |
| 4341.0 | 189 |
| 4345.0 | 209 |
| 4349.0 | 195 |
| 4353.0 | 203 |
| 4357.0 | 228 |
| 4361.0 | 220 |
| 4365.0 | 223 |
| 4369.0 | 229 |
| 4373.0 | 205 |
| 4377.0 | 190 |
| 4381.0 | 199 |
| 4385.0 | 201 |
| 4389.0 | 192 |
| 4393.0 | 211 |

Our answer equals 0.049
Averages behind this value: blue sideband 175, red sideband 188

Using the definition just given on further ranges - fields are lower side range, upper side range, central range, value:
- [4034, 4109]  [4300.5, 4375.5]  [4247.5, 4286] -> 0.04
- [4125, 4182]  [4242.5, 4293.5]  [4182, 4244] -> -0.05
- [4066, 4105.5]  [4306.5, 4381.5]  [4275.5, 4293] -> 0.08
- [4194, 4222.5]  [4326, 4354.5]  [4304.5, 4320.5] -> 0.19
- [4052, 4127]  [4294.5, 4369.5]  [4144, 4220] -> 0.04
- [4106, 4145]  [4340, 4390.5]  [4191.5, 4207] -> 0.04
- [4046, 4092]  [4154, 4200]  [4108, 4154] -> -0.03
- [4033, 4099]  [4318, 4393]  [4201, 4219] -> -0.01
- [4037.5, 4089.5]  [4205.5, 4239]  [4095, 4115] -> 0.08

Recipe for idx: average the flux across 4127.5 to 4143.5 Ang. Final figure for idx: 179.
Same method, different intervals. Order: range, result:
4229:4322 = 180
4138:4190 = 170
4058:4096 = 177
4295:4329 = 175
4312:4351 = 202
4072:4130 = 178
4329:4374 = 211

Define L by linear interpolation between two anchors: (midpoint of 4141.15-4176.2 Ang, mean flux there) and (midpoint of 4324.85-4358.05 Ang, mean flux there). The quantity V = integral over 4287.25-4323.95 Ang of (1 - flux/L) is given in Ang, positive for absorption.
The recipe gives 5.2 Ang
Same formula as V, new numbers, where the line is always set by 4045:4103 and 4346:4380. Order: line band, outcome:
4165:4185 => 2.1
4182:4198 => 1.3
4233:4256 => 0.7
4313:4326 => 0.3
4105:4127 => 0.1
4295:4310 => 4.2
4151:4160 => 1.0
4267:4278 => 1.5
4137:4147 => 0.5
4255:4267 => 0.1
